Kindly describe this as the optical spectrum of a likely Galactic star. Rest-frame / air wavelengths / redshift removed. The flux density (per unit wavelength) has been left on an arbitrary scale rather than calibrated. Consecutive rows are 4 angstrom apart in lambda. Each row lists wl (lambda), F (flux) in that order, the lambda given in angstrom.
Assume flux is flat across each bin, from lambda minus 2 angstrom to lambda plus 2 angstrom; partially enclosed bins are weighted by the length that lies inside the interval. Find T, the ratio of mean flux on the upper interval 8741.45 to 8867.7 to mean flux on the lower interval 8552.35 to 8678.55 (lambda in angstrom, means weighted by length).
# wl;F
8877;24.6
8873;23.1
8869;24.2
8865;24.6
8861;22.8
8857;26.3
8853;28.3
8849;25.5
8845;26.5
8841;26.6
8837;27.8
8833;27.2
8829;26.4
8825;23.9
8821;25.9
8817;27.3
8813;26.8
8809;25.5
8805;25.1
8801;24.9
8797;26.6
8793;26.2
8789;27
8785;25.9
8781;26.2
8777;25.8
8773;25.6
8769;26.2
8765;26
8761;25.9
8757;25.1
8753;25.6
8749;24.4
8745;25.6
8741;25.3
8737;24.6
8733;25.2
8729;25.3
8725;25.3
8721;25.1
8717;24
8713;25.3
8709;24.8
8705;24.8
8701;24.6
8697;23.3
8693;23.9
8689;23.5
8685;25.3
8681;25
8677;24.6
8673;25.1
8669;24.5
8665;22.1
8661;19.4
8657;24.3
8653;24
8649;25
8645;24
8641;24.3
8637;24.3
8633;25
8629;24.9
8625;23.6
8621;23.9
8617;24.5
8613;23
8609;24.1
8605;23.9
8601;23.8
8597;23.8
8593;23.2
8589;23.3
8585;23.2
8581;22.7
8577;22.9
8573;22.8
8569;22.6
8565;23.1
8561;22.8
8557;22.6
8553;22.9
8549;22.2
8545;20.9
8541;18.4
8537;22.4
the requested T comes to 1.1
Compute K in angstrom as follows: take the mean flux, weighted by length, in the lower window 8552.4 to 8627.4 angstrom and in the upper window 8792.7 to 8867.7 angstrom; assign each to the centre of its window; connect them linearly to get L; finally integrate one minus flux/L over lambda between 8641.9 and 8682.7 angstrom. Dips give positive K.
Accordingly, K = 0.5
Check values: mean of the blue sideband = 23.3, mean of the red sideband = 26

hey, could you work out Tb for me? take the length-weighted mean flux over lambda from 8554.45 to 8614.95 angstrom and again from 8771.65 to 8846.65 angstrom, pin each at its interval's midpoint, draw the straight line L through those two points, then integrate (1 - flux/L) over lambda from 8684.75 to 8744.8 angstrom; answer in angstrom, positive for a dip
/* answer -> 0.5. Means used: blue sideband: 23.2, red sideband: 26.2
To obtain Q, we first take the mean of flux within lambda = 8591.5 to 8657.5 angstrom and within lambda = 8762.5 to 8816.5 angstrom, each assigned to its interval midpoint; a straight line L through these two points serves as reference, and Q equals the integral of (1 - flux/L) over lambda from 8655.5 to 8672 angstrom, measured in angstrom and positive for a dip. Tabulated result 1.3 angstrom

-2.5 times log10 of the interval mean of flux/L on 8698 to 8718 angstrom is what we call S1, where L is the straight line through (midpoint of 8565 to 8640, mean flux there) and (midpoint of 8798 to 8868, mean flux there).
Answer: 0.001 mag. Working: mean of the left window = 23.6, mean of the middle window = 24.7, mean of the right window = 25.9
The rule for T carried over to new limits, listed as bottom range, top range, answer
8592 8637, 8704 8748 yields 1.04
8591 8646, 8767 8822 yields 1.09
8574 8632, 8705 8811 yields 1.08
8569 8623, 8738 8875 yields 1.10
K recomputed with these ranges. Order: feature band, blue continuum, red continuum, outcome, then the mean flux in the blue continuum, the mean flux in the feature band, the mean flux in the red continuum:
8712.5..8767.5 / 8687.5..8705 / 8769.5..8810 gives -0.75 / 23.9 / 25.2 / 25.9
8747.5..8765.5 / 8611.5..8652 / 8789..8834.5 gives 0.07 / 24.3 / 25.4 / 26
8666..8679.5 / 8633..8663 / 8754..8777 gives -0.23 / 23.7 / 24.5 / 25.8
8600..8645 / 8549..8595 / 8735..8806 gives -1.00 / 22.9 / 24.1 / 25.7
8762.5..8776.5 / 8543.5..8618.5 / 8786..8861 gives -0.22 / 23.1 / 25.9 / 26.2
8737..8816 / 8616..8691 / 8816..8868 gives -1.31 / 24.1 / 25.8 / 26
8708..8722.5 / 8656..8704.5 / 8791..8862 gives -0.25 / 23.8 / 24.8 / 26.1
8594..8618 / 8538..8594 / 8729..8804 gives -0.79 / 22.4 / 23.8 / 25.7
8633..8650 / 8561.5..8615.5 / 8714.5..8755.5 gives -0.38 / 23.3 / 24.4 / 25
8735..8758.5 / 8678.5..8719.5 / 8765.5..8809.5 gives 0.14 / 24.5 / 25.1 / 25.9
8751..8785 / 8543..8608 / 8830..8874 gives -1.20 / 22.9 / 25.8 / 25.8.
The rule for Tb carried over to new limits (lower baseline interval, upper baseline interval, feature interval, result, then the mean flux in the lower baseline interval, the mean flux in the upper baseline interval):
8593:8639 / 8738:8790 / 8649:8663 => 0.9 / 24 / 25.7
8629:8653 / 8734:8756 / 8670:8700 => 0.4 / 24.5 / 25.1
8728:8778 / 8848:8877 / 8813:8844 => -1.7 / 25.4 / 24.9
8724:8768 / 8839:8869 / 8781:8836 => -1.2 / 25.3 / 25.7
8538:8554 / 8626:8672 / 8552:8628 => -3.7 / 21.1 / 23.8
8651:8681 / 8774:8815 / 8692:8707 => 0.0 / 23.5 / 26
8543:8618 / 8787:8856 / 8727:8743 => 0.0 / 23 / 26.3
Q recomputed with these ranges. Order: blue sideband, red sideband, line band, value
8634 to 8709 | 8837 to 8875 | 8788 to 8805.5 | -0.7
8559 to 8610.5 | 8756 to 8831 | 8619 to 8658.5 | -0.7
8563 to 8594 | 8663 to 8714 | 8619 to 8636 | -0.5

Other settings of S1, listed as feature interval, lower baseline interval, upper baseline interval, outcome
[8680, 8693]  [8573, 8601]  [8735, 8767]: 0.001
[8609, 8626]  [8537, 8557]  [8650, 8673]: -0.063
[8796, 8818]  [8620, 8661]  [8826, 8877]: -0.025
